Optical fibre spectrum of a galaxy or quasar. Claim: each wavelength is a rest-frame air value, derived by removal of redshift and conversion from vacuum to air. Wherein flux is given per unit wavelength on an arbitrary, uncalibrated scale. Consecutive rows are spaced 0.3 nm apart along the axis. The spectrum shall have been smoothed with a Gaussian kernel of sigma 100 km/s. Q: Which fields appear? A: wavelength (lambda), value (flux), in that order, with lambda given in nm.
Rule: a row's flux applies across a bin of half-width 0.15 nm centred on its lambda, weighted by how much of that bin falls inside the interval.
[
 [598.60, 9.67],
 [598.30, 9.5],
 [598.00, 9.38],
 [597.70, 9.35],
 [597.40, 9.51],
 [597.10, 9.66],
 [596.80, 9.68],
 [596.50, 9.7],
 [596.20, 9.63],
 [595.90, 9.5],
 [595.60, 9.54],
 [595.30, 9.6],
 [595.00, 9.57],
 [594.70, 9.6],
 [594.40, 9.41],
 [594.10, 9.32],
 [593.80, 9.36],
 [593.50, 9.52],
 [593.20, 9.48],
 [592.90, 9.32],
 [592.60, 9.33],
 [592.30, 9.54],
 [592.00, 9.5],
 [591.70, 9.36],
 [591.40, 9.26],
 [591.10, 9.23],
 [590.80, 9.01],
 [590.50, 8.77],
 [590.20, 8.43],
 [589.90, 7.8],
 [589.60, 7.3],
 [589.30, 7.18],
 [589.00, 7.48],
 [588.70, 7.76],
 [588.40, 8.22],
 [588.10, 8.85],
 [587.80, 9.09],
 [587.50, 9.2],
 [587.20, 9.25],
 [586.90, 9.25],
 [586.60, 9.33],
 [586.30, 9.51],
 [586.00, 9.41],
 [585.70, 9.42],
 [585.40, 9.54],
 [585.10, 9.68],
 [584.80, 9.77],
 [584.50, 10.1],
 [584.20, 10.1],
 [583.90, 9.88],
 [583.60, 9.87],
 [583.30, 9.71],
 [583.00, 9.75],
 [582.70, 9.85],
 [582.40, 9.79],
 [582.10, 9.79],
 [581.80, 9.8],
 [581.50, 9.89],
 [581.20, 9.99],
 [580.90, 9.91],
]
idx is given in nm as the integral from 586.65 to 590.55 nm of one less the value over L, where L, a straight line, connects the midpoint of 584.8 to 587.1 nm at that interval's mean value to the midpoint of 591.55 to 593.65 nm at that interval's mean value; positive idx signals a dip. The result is 0.448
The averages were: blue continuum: 9.47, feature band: 8.37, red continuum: 9.44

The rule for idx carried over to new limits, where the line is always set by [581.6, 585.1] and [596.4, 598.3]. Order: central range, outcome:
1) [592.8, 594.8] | 0.04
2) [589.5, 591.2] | 0.22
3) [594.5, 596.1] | 0.00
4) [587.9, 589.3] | 0.25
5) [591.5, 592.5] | 0.02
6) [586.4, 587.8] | 0.07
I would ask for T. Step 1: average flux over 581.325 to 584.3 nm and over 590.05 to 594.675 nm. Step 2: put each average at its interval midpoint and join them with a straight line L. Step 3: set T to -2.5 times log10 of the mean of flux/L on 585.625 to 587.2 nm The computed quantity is 0.03 mag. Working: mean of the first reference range 9.84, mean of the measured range 9.37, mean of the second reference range 9.27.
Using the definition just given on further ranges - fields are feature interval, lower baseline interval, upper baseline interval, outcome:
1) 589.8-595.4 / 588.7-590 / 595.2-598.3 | -0.11 mag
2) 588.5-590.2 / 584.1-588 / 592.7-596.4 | 0.24 mag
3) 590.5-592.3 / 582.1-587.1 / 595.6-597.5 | 0.04 mag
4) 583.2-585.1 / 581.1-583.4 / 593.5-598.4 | -0.01 mag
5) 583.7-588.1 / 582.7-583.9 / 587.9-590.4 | -0.07 mag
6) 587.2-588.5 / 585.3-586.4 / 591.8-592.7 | 0.07 mag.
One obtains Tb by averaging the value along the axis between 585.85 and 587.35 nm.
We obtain 9.35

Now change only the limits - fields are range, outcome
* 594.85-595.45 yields 9.58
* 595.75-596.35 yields 9.56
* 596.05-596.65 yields 9.67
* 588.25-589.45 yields 7.66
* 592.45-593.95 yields 9.4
